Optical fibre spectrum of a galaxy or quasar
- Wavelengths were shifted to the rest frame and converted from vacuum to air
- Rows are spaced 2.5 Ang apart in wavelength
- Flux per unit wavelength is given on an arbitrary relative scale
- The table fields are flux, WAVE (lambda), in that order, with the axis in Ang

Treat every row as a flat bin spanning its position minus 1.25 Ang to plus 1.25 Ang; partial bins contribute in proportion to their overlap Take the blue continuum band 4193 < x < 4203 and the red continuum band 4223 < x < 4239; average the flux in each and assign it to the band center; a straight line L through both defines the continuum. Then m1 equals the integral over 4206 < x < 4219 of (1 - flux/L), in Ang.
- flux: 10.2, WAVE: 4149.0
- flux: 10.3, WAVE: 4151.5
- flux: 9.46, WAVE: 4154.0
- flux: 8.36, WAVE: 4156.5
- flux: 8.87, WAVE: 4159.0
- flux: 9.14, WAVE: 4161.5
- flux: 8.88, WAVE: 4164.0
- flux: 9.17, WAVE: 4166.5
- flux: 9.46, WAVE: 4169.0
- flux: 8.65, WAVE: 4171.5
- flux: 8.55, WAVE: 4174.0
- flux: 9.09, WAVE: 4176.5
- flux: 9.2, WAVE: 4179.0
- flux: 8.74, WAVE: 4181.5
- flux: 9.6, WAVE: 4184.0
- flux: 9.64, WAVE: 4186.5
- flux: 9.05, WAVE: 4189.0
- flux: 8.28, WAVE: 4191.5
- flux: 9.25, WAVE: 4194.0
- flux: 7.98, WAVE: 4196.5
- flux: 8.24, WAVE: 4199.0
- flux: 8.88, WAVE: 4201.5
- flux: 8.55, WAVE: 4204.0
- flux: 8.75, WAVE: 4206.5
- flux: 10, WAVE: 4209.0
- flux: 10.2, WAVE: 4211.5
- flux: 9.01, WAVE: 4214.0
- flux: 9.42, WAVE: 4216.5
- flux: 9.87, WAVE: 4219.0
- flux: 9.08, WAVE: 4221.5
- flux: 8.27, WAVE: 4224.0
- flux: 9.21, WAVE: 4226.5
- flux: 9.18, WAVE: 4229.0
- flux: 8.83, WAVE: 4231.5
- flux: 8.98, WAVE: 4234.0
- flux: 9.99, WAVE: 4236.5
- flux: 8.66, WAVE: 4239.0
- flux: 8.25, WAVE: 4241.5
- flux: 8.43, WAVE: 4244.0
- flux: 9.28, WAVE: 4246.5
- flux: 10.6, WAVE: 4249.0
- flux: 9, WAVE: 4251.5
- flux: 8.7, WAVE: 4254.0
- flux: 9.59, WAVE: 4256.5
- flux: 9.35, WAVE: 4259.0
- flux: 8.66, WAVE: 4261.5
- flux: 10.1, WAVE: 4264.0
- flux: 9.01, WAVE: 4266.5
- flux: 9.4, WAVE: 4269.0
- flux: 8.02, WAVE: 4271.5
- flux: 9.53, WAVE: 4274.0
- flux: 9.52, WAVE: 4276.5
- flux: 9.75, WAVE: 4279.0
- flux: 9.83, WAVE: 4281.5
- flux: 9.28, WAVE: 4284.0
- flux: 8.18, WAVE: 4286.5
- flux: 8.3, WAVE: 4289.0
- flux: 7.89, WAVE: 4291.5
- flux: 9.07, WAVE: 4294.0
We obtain -1.1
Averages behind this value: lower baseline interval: 8.57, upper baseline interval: 9.06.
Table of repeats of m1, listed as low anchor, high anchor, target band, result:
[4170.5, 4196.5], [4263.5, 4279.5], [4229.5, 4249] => 0.27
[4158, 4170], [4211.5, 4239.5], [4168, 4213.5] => 0.69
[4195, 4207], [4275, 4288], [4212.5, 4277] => -1.67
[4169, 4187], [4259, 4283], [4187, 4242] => 0.91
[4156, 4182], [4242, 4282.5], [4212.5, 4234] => 0.05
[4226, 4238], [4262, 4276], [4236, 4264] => 0.17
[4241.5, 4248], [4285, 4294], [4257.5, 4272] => -0.98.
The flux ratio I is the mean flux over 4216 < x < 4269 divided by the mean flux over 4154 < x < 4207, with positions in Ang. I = 1.0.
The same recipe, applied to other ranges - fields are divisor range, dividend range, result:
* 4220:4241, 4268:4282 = 1.03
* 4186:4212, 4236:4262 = 1.02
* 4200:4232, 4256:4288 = 1.01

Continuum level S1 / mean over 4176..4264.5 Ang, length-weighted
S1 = 9.1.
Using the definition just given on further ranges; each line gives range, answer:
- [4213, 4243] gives 9.06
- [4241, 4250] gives 9.17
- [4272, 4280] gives 9.45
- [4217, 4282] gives 9.19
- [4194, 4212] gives 8.91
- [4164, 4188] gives 9.11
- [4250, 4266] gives 9.24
